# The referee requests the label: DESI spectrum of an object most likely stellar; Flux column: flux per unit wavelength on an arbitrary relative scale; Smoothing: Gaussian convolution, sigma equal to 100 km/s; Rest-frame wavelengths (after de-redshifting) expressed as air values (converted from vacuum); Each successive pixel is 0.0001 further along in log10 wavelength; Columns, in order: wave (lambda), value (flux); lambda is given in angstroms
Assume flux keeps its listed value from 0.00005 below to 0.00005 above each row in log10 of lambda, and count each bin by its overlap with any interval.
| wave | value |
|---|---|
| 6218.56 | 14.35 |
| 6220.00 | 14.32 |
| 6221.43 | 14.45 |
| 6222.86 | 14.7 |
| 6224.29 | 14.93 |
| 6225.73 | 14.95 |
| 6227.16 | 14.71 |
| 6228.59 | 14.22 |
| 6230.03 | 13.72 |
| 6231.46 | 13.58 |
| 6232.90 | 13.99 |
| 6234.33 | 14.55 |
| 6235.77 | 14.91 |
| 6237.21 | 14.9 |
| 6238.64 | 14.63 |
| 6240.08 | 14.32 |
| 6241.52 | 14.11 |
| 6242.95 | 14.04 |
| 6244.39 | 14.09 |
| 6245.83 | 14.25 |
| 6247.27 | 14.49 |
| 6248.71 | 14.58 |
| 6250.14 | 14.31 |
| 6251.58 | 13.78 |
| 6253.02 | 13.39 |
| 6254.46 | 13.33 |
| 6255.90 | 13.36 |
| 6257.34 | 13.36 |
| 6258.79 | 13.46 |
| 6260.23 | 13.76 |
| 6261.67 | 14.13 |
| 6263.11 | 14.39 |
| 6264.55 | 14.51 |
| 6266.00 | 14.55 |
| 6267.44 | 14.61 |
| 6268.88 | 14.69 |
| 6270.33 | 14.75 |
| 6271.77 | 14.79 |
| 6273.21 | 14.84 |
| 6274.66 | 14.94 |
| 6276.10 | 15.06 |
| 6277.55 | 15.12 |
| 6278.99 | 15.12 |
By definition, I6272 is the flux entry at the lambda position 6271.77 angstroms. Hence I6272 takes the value 14.79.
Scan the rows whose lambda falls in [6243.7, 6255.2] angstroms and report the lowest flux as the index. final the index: 13.33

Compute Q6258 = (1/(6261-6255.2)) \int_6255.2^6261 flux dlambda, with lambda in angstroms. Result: 13.5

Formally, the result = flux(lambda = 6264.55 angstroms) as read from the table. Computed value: 14.51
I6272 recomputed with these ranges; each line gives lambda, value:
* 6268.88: 14.69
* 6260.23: 13.76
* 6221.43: 14.45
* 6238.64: 14.63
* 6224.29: 14.93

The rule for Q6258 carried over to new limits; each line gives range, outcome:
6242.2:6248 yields 14.2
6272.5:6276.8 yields 14.9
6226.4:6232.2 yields 14.1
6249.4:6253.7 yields 13.9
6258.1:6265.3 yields 14.1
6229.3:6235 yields 14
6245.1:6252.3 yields 14.3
